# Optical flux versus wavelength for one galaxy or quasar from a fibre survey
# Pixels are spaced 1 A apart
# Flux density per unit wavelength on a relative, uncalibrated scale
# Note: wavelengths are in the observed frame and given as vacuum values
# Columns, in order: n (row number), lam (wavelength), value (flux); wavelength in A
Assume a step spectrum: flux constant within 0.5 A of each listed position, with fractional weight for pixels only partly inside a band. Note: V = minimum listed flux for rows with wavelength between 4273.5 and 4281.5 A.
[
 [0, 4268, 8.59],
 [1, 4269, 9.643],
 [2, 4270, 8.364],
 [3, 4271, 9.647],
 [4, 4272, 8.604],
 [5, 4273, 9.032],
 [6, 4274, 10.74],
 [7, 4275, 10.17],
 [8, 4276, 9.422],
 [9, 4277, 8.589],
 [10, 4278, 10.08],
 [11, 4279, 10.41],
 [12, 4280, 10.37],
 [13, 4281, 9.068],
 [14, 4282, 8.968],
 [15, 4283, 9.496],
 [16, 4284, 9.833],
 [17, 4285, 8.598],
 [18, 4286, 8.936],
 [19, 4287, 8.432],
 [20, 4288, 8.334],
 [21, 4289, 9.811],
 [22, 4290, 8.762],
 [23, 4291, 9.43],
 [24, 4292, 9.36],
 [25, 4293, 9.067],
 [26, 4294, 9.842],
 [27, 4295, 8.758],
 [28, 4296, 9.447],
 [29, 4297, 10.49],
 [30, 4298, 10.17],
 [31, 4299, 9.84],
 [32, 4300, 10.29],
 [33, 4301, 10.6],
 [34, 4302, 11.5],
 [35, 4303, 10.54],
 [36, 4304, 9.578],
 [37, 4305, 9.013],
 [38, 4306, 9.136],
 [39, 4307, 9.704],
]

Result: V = 8.589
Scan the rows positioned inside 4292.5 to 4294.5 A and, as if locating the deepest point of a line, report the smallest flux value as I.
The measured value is 9.067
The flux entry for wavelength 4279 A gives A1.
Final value 10.41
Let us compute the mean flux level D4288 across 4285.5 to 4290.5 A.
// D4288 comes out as 8.86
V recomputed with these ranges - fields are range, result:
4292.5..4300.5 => 8.758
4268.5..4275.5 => 8.364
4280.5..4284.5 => 8.968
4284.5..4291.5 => 8.334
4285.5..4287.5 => 8.432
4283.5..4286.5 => 8.598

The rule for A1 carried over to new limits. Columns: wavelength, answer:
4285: 8.598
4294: 9.842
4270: 8.364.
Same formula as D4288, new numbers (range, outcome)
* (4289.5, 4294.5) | 9.29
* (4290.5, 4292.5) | 9.39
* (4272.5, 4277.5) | 9.59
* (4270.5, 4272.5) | 9.13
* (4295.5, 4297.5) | 9.97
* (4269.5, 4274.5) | 9.28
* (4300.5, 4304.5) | 10.6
